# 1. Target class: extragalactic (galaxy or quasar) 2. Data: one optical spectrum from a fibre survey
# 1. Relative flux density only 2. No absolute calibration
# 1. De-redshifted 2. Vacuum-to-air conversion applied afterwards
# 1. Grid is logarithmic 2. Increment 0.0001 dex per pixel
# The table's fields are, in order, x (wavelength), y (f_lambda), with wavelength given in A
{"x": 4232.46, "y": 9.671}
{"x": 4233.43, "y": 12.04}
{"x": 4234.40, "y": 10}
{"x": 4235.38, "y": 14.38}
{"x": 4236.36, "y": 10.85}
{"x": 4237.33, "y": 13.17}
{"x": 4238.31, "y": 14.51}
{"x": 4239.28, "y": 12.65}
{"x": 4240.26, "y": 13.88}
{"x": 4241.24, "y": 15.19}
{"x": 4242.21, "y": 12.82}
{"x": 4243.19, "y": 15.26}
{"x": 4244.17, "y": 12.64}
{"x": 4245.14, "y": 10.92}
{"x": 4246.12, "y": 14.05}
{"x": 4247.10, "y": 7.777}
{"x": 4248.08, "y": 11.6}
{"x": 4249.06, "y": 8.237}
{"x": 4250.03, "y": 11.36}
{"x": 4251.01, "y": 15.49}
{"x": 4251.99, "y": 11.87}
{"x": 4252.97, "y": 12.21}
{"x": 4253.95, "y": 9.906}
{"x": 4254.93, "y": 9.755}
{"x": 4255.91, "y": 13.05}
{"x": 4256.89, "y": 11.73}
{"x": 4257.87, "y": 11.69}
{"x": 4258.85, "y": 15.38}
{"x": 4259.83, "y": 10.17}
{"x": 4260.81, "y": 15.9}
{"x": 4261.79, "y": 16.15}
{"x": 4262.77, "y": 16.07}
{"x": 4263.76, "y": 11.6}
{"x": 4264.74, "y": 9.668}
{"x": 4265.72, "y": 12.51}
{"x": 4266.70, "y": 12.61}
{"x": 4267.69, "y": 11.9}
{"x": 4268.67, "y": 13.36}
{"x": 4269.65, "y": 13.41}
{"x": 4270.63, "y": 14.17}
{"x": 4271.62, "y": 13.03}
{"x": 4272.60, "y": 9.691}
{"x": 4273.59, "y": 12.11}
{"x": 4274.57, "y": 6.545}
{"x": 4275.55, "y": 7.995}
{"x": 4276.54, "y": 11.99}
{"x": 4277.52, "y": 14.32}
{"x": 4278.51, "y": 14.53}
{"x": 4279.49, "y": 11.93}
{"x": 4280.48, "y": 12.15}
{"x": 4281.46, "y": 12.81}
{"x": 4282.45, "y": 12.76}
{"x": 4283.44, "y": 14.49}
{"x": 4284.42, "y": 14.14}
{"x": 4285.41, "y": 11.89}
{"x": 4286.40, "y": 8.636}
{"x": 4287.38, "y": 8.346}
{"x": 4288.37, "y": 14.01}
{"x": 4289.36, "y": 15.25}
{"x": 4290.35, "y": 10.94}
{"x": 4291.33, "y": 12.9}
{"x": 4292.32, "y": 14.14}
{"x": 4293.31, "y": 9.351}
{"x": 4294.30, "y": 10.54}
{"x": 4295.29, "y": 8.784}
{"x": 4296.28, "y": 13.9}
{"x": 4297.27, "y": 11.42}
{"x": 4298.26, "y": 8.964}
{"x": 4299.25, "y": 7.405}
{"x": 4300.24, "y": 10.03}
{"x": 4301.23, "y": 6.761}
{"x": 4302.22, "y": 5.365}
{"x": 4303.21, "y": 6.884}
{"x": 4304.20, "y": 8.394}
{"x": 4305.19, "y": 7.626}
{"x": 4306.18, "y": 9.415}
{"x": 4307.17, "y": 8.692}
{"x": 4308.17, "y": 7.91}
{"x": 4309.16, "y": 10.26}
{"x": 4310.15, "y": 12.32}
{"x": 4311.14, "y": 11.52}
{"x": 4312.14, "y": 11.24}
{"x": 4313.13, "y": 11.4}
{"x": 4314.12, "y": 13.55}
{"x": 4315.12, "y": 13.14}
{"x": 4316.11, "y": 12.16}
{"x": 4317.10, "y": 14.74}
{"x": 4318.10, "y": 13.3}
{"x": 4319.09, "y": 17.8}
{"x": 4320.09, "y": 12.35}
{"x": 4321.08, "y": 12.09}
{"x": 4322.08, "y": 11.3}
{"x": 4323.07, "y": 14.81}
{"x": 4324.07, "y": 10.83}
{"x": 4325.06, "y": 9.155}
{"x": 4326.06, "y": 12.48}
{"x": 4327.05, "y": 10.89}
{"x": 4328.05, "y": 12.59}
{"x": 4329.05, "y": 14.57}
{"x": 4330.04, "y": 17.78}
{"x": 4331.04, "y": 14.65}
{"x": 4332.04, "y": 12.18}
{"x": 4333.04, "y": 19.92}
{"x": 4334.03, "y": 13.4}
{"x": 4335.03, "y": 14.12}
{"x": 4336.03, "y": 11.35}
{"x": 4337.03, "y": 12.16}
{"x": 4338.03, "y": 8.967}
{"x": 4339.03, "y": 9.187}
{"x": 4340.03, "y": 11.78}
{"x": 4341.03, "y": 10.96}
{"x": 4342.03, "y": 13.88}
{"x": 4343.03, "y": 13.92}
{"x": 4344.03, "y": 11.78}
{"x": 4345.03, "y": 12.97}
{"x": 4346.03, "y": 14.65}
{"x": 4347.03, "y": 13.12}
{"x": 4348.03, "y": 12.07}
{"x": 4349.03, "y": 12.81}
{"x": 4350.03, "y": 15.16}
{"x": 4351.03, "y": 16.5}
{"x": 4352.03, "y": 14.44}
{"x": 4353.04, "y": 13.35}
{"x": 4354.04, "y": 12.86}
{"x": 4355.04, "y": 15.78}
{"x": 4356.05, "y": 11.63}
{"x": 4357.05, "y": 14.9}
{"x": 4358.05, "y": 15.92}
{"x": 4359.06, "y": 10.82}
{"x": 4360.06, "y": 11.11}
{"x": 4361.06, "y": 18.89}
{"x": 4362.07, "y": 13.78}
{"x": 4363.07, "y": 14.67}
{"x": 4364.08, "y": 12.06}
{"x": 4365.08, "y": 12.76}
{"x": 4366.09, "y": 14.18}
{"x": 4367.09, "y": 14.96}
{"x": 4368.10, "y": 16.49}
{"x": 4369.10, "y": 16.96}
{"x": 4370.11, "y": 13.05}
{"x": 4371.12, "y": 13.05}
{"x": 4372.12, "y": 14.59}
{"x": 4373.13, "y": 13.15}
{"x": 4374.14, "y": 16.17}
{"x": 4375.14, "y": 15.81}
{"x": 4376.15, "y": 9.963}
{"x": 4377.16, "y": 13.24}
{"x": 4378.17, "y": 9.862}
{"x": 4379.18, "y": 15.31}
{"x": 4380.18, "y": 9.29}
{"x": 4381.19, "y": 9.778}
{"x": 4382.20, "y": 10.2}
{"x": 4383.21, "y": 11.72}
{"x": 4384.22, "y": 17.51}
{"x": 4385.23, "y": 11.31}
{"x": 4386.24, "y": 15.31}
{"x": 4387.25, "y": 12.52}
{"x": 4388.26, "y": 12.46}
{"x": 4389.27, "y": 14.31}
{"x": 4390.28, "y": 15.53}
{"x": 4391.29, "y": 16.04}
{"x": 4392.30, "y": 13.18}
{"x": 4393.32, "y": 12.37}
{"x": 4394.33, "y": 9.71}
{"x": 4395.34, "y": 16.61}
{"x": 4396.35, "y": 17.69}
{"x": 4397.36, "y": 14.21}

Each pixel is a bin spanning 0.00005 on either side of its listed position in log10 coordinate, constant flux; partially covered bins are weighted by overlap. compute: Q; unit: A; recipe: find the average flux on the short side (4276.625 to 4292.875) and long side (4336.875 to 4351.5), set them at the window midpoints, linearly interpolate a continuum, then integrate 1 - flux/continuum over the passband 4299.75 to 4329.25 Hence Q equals 3.7 A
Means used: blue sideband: 12.7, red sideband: 12.7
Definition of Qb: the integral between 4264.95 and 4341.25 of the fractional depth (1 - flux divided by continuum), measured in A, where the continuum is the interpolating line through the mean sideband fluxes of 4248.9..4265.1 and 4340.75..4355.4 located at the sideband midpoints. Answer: 7.8 A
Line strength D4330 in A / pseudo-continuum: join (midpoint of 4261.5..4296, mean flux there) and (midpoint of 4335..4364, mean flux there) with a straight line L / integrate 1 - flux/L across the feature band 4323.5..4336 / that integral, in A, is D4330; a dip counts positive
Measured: -0.6 A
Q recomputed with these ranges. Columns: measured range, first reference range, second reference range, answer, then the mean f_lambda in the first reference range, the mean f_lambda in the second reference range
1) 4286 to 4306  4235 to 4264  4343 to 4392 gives 4.7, 12.7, 13.6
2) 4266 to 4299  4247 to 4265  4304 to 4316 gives -1.4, 12.2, 10.6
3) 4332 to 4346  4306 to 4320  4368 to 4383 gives -0.3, 12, 13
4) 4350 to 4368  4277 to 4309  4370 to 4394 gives -2.3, 10.8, 13.1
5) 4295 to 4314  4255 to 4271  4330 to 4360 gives 5.3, 13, 13.3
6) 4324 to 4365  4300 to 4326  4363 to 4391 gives -3.8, 10.9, 13.4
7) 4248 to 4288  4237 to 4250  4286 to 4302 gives -2.0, 12.5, 10.6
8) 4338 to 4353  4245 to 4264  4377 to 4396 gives -0.2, 12.3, 13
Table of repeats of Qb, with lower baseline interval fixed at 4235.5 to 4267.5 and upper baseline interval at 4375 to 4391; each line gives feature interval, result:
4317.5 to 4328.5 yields 0.1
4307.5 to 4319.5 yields 0.3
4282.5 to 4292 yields 0.2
